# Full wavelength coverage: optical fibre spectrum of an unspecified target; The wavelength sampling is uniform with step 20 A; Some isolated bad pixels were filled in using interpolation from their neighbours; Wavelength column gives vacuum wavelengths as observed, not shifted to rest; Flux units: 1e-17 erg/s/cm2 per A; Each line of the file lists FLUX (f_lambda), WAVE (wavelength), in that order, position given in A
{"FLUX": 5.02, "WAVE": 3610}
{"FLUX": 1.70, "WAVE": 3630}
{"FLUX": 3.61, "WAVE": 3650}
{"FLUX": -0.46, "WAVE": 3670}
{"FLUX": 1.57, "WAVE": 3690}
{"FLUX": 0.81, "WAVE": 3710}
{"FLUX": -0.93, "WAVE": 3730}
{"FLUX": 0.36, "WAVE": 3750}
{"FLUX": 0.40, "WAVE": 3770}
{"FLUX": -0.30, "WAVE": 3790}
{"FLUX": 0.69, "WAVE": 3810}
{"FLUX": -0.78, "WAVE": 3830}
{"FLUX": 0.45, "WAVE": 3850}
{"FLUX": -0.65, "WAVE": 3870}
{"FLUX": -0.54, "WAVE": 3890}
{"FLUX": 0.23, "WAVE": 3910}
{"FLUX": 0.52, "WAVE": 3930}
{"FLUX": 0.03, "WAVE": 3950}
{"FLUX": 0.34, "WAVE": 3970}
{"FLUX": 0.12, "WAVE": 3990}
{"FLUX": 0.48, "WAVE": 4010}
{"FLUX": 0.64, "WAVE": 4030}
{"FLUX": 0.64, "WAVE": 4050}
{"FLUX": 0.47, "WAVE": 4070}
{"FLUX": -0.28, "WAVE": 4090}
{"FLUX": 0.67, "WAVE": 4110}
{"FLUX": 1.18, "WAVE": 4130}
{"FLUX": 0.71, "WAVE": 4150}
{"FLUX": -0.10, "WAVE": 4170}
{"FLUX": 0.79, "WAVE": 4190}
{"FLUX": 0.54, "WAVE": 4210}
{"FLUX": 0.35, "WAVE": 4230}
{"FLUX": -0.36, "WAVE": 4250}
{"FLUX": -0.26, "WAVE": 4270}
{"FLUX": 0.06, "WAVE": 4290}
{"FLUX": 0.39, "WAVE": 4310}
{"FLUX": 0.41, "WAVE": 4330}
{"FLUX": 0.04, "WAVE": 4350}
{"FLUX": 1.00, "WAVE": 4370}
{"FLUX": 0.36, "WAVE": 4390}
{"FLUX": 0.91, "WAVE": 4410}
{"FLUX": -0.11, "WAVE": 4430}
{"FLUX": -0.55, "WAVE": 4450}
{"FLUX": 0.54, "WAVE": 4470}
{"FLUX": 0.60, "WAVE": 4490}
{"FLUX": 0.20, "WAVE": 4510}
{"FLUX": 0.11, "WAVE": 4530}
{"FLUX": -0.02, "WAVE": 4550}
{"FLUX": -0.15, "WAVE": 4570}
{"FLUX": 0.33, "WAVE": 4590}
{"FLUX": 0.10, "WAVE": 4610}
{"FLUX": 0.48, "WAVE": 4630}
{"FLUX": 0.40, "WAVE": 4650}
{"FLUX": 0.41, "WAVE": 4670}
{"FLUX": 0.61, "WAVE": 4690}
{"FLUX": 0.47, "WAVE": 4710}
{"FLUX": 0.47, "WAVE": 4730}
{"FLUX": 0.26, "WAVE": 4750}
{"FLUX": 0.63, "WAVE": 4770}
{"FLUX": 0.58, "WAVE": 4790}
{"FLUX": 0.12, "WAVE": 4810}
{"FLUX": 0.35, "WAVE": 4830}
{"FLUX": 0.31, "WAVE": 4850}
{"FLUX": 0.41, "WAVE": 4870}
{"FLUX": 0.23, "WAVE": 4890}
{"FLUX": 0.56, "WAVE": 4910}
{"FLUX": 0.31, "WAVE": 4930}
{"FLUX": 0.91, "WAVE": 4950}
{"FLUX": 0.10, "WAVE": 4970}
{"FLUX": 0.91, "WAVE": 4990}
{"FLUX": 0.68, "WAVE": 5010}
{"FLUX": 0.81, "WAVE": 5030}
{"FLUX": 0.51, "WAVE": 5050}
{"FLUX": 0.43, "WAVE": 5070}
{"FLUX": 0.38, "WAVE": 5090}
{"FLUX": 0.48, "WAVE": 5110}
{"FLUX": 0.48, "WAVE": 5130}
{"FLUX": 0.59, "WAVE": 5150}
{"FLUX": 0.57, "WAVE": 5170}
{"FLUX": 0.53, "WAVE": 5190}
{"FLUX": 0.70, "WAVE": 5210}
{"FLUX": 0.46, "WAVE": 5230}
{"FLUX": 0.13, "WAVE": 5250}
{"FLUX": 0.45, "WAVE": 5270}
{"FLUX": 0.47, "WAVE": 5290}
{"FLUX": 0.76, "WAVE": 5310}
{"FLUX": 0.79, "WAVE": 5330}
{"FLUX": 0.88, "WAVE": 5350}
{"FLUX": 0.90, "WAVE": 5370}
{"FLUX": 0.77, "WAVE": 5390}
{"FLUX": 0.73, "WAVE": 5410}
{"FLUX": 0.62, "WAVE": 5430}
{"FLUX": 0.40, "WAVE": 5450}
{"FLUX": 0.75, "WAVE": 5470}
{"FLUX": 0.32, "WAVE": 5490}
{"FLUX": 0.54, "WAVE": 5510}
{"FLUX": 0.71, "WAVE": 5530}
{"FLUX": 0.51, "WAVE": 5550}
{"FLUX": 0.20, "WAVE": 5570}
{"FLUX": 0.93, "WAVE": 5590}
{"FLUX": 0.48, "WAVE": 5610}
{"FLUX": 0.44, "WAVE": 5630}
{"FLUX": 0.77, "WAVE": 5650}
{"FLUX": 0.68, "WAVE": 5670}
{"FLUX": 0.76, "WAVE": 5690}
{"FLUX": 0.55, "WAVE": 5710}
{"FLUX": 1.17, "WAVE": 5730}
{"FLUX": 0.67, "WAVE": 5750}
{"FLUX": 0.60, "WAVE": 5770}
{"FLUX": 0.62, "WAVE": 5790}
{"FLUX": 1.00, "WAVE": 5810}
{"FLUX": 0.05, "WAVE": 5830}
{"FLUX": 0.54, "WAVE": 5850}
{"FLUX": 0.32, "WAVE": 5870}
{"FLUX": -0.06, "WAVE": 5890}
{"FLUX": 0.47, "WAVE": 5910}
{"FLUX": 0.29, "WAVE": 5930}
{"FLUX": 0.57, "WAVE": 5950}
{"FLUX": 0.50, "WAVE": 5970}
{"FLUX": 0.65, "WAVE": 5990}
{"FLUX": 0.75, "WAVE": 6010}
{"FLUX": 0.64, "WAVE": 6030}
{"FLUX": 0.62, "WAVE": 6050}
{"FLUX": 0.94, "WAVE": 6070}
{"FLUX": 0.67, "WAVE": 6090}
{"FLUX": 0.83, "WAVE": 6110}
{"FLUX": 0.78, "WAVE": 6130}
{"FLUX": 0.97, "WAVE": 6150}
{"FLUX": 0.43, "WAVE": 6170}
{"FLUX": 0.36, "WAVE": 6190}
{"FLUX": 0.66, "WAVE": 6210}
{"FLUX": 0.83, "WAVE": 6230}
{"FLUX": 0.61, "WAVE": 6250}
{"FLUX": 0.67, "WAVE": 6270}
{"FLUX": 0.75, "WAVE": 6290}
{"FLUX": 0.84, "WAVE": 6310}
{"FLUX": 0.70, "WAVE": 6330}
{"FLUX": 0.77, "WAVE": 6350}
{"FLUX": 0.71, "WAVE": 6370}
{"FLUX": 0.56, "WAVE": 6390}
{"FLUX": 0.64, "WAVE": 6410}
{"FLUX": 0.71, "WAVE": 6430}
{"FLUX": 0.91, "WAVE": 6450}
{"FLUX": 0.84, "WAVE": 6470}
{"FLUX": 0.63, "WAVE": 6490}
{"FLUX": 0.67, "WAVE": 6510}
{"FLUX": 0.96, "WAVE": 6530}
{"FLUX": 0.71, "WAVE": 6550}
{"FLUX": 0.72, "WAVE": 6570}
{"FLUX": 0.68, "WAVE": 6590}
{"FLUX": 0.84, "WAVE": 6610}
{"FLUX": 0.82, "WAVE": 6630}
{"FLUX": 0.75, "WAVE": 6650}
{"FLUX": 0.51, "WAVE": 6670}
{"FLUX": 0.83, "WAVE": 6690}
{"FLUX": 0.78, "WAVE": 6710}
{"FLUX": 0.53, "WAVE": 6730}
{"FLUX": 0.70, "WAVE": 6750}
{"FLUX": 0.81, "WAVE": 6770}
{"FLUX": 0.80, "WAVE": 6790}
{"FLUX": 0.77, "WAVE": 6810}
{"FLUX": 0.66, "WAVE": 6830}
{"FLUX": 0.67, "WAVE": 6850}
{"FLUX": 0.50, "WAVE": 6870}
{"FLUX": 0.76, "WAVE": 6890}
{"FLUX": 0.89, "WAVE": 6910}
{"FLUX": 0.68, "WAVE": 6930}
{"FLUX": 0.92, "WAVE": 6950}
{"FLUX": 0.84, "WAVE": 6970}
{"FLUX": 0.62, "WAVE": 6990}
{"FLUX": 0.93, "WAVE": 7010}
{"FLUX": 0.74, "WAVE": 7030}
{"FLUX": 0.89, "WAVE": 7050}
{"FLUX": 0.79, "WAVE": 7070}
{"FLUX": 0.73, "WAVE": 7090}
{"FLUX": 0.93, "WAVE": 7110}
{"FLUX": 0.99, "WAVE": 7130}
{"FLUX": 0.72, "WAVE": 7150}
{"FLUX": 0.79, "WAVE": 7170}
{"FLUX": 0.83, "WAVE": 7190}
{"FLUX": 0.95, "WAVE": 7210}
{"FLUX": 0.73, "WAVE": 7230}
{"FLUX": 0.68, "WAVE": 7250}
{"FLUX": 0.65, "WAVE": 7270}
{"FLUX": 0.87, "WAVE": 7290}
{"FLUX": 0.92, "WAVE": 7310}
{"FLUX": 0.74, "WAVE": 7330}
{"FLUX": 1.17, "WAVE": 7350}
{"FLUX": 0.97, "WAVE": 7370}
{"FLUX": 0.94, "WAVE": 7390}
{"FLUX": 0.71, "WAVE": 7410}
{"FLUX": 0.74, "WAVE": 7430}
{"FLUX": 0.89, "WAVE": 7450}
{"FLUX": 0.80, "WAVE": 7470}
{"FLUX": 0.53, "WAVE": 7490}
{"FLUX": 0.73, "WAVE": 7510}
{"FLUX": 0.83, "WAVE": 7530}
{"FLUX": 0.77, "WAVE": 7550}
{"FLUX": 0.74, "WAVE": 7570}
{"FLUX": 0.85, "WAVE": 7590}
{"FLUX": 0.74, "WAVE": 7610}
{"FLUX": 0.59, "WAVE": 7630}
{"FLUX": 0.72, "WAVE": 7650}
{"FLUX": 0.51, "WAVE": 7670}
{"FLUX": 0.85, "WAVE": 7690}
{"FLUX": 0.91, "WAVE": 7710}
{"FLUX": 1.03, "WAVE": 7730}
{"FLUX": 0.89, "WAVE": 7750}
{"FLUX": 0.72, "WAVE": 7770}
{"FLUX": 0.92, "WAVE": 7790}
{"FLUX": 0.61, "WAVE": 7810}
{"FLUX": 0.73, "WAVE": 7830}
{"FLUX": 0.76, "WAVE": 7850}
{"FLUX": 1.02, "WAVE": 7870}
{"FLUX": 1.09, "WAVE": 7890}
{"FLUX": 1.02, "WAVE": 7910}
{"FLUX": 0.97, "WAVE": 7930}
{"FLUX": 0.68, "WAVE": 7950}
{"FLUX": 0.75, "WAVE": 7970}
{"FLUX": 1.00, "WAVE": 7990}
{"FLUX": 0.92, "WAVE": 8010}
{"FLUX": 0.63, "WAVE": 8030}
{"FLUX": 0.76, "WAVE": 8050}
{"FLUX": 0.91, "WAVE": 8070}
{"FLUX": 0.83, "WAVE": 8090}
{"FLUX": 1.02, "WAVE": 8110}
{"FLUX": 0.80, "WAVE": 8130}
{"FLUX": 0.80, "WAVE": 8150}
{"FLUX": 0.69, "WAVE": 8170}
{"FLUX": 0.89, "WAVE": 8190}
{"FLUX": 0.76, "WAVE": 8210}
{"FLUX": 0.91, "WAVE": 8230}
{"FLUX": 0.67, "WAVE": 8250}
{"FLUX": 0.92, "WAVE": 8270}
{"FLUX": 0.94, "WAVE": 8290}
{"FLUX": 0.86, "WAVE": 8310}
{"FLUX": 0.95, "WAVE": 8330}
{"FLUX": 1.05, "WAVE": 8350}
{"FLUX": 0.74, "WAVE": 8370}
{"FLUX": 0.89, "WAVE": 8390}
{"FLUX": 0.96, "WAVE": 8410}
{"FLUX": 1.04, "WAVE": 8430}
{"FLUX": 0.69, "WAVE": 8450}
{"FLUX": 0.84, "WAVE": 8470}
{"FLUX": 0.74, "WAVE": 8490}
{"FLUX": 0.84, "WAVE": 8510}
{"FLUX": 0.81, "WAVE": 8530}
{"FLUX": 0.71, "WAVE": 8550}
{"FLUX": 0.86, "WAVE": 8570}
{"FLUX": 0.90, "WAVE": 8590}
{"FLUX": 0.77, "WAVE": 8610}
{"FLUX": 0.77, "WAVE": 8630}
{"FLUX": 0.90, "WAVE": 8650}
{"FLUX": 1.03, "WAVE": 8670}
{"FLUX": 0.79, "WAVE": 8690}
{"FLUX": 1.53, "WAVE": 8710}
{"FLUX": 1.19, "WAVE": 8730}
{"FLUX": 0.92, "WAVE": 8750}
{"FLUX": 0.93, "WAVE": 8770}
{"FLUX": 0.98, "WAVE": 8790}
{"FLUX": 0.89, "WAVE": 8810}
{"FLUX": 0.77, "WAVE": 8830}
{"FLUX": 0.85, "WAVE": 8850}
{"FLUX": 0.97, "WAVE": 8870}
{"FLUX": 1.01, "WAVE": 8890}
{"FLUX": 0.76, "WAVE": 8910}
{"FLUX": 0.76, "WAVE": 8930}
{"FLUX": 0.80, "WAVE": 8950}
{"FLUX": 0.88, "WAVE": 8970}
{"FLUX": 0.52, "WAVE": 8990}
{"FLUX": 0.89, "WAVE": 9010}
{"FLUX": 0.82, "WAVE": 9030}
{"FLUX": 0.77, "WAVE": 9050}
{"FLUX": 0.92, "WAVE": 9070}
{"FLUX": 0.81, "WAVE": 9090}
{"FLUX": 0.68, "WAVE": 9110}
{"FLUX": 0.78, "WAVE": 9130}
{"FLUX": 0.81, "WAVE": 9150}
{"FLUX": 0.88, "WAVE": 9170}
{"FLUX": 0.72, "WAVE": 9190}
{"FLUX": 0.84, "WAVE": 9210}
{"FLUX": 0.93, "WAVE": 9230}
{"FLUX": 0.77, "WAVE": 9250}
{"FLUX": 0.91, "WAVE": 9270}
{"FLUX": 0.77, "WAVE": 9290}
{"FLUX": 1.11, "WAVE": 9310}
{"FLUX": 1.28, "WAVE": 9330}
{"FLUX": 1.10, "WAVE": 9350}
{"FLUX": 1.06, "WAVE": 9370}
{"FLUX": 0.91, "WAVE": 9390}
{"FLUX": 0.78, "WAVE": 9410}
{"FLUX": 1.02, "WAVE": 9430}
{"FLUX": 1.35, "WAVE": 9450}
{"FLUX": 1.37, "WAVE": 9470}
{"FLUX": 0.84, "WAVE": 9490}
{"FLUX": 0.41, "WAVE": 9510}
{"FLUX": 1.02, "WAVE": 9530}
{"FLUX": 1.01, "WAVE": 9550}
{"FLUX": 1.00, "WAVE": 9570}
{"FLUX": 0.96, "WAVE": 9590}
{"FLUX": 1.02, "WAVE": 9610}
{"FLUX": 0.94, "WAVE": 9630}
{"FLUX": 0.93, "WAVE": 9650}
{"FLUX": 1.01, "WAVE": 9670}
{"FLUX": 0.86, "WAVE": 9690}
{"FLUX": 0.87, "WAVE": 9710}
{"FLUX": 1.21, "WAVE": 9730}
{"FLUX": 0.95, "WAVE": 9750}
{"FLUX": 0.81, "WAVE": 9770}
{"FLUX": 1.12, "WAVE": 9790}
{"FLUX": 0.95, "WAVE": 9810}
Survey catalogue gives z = 0.33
